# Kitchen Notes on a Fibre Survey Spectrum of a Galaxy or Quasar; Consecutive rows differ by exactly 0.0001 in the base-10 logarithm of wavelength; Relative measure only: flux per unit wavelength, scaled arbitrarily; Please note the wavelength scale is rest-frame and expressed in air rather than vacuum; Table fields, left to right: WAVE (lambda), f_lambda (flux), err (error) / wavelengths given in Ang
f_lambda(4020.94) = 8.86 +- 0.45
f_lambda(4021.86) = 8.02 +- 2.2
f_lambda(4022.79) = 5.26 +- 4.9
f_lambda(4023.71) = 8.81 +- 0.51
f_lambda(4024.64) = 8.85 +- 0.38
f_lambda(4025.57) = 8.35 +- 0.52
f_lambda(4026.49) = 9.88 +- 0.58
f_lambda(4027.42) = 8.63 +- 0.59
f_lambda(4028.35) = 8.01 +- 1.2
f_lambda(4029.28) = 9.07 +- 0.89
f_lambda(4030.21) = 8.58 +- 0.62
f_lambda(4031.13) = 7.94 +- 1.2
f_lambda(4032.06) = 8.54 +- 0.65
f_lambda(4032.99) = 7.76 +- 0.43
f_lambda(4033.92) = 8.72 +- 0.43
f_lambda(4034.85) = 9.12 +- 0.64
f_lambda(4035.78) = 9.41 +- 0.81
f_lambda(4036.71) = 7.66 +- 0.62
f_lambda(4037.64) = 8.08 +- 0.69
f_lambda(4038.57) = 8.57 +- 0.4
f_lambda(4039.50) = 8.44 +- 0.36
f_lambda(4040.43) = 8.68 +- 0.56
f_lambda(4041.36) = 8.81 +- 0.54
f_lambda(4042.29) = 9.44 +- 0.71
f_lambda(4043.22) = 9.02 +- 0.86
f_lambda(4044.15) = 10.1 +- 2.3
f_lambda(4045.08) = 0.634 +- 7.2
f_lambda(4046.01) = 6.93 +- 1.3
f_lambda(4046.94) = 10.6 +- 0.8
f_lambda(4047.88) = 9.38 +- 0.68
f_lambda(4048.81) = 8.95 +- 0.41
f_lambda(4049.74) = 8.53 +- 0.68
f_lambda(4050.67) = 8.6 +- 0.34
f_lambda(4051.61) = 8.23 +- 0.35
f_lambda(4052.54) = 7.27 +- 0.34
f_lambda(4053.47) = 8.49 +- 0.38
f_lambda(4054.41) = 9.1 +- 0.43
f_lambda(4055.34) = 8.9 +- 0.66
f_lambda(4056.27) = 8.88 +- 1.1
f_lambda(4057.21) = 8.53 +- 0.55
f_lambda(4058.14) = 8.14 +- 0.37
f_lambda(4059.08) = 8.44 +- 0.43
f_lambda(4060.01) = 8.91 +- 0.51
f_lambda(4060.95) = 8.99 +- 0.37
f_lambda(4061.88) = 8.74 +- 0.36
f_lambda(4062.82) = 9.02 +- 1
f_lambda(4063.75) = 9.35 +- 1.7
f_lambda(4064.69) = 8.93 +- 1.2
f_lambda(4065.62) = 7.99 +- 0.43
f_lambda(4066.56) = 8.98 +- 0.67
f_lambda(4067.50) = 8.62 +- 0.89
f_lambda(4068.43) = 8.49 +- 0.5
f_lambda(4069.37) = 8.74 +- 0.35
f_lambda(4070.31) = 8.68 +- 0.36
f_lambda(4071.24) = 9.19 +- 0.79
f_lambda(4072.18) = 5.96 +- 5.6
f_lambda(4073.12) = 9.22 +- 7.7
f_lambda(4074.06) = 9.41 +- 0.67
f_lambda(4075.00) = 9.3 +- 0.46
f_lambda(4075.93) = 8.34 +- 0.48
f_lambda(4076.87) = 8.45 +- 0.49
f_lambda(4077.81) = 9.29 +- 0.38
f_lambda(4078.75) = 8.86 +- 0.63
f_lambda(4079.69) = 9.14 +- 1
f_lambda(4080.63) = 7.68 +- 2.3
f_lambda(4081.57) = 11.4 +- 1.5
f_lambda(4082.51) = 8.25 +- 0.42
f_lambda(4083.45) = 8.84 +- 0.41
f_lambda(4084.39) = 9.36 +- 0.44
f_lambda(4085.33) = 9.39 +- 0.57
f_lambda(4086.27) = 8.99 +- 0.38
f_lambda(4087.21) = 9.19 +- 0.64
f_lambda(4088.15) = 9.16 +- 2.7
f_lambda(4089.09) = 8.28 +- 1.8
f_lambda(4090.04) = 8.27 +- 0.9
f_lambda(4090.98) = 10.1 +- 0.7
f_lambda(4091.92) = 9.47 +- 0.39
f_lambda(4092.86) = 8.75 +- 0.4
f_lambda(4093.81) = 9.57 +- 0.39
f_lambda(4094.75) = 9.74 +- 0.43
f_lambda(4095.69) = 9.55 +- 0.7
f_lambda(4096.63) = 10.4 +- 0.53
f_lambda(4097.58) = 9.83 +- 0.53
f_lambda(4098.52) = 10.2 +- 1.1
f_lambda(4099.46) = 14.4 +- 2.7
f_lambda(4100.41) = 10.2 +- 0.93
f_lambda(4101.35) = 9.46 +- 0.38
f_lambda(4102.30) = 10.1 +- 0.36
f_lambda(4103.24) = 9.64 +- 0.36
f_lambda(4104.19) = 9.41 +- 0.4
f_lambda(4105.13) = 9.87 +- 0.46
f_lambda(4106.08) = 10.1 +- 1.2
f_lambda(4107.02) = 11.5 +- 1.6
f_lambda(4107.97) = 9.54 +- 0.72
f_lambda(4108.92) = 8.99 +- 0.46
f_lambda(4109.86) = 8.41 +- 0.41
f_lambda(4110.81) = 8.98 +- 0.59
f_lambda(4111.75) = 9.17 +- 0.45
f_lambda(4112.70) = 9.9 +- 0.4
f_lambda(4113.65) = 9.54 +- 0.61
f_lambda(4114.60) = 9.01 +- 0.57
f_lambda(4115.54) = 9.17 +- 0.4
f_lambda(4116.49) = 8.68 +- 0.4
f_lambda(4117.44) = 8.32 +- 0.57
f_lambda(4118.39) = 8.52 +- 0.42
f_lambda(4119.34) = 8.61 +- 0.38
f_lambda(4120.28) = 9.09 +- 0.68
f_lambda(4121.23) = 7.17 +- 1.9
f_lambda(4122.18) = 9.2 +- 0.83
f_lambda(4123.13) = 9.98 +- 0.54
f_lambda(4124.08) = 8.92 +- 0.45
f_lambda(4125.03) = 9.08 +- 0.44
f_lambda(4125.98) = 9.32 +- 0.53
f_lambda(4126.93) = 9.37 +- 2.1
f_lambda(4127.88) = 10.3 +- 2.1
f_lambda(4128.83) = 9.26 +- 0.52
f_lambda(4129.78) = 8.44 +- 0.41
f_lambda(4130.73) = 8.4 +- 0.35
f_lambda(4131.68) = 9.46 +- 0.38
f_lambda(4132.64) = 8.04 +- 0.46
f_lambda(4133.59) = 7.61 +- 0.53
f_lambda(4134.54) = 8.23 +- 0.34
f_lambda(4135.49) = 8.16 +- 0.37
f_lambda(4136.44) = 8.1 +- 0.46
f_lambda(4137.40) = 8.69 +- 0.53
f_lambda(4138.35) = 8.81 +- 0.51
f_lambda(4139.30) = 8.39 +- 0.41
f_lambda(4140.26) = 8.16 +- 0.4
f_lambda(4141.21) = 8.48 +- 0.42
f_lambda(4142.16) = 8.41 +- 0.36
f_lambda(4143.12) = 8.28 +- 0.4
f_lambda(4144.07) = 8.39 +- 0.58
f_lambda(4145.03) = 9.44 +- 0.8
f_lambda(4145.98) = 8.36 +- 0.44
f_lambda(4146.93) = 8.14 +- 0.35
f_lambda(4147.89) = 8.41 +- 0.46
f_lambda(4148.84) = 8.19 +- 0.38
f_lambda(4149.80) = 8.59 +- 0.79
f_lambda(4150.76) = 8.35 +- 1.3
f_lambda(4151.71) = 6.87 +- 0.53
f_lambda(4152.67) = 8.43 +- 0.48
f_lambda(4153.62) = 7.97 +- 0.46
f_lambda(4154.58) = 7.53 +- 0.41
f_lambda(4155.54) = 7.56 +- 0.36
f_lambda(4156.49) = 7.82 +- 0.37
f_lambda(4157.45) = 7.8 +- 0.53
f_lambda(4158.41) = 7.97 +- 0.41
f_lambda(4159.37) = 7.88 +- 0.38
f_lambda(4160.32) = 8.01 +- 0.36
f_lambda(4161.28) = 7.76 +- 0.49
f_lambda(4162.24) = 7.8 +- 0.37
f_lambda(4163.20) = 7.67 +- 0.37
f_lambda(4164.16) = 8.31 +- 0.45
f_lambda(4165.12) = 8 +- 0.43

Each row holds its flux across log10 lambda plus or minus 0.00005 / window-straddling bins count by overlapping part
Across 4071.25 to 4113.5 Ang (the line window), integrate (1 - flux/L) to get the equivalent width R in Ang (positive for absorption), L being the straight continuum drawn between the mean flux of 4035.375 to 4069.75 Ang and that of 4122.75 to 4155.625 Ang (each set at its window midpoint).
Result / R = -4.5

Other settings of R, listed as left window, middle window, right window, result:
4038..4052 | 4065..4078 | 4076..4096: 0.3 Ang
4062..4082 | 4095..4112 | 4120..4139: -2.3 Ang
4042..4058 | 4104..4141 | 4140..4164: -3.7 Ang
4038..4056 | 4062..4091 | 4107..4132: -0.7 Ang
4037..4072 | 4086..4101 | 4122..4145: -2.0 Ang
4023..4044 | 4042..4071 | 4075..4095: 1.1 Ang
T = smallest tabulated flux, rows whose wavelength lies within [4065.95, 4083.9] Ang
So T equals 5.96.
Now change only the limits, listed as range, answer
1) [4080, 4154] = 6.87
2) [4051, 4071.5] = 7.27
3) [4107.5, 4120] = 8.32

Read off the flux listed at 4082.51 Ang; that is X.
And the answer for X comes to 8.25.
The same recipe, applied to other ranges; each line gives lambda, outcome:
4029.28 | 9.07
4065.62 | 7.99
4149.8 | 8.59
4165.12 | 8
